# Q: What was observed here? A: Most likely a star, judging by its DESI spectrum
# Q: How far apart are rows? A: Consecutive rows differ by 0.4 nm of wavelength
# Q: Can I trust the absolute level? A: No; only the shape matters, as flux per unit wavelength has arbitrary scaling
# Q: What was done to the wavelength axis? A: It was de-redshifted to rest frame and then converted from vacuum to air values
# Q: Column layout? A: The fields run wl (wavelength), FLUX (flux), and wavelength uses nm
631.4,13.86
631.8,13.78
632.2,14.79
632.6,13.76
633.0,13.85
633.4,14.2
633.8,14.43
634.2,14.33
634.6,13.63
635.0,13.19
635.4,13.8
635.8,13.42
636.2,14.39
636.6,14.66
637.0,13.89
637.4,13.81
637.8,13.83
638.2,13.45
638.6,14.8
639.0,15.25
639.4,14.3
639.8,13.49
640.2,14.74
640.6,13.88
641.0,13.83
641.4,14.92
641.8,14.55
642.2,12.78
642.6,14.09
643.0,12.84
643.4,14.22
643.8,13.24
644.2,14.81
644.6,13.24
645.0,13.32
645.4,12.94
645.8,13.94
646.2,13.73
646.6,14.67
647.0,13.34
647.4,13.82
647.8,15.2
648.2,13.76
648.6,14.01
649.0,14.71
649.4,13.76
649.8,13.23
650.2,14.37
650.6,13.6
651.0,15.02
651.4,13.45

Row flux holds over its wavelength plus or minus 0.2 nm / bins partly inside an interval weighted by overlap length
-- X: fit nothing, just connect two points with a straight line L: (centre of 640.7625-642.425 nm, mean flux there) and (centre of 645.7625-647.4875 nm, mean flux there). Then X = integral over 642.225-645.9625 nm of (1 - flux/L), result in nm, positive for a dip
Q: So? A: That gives 0.101 nm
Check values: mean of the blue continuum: 14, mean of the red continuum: 13.9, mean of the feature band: 13.6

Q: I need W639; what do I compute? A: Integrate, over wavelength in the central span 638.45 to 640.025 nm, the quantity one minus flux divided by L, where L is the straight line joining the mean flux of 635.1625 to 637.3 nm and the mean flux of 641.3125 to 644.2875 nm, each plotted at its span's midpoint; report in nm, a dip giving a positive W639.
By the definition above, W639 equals -0.058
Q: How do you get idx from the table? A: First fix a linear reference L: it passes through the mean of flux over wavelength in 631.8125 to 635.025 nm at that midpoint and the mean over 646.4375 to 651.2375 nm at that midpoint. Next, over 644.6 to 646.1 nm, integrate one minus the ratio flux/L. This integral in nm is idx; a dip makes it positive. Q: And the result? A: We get 0.07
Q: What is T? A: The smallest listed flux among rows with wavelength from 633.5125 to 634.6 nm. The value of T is 13.63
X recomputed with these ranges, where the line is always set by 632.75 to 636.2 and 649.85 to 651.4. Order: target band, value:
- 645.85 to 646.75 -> -0.01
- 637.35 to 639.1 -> -0.03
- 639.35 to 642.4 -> -0.02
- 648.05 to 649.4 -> 0.00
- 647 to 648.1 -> -0.01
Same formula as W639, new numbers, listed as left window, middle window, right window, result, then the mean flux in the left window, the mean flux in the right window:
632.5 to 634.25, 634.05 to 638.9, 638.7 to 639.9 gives 0.11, 14.1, 14.5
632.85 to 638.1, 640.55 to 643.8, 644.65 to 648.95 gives 0.01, 13.9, 13.9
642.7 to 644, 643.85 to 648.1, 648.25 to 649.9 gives -0.05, 13.5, 14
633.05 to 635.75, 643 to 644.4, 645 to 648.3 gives 0.00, 13.9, 13.9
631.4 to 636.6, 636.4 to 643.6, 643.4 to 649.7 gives -0.07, 14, 13.9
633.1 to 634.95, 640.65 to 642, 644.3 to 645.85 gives -0.07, 14.1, 13.4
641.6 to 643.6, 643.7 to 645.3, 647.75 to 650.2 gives 0.02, 13.7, 14.1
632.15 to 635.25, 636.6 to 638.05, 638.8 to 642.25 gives 0.02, 14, 14.3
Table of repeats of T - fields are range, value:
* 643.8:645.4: 12.94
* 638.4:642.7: 12.78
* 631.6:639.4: 13.19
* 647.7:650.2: 13.23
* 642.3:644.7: 12.84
